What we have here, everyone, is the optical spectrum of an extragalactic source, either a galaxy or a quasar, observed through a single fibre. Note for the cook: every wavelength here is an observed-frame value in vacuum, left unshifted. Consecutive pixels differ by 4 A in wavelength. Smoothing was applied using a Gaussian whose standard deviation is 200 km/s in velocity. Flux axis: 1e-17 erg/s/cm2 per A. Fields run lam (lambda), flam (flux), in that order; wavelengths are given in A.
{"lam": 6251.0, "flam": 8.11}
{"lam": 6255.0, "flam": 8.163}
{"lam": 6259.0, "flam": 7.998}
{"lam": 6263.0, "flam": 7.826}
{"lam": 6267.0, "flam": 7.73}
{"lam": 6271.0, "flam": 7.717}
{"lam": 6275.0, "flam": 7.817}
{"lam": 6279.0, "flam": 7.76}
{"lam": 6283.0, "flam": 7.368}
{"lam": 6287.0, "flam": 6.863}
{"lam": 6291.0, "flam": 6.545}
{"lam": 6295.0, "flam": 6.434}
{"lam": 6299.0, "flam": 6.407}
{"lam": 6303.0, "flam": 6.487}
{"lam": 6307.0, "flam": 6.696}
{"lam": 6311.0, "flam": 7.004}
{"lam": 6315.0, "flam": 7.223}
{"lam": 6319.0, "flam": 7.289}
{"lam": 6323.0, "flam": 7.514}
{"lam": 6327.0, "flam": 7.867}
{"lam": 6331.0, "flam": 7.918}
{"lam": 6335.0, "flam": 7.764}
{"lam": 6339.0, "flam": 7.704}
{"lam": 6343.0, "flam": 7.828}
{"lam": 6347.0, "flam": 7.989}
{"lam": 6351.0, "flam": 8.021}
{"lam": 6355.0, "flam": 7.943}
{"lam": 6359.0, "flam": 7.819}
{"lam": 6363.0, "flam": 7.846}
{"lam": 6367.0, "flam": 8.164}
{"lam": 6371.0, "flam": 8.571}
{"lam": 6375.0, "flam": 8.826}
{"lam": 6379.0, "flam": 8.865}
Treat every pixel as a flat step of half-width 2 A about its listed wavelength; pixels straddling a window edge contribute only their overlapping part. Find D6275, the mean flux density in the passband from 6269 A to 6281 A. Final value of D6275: 7.76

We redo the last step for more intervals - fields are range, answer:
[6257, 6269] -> 7.85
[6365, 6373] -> 8.37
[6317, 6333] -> 7.65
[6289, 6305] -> 6.47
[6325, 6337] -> 7.85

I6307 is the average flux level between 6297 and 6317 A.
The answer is 6.76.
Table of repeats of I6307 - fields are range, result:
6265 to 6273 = 7.72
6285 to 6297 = 6.61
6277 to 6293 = 7.13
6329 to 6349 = 7.84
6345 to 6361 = 7.94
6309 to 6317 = 7.11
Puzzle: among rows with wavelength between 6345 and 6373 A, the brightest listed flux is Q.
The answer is 8.571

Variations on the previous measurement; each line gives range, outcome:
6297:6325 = 7.514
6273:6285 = 7.817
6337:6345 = 7.828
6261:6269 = 7.826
